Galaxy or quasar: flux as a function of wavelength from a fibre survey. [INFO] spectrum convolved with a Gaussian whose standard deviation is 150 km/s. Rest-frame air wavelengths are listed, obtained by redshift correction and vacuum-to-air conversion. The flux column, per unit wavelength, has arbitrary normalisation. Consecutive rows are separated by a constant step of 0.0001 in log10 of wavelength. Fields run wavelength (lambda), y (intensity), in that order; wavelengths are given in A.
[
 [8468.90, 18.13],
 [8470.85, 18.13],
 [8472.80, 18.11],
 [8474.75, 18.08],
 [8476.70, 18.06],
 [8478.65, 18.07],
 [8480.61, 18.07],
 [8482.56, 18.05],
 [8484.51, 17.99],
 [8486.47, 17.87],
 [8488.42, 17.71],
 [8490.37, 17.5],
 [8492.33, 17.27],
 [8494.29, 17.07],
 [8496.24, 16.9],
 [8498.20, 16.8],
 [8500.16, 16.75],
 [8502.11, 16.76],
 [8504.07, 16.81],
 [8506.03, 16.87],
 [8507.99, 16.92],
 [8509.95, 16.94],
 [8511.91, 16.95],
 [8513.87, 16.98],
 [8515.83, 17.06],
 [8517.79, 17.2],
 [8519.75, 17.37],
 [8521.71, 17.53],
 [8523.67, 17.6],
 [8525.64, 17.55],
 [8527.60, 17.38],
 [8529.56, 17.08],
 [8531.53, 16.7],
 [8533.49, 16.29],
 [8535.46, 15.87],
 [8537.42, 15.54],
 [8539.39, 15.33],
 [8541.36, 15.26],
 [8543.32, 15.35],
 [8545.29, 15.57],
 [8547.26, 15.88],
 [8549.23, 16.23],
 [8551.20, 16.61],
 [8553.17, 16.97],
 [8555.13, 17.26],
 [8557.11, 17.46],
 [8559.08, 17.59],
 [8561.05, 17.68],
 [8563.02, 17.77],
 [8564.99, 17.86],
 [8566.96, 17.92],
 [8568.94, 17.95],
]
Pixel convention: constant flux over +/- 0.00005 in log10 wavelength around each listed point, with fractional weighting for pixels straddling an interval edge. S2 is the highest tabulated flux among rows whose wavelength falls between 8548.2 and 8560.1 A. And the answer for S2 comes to 17.59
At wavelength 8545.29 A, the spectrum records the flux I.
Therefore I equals 15.57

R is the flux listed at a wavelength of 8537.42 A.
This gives 15.54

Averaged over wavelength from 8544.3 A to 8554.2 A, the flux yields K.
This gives 16.3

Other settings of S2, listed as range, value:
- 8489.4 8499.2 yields 17.5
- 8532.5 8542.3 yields 16.29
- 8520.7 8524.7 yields 17.6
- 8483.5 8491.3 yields 17.99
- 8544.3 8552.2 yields 16.61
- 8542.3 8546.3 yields 15.57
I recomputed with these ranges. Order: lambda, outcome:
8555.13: 17.26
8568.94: 17.95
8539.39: 15.33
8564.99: 17.86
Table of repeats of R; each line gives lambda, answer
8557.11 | 17.46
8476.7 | 18.06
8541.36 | 15.26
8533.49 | 16.29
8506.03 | 16.87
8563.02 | 17.77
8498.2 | 16.8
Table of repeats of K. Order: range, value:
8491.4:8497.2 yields 17.1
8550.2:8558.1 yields 17.1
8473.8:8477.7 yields 18.1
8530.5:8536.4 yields 16.3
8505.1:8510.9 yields 16.9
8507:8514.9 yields 16.9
